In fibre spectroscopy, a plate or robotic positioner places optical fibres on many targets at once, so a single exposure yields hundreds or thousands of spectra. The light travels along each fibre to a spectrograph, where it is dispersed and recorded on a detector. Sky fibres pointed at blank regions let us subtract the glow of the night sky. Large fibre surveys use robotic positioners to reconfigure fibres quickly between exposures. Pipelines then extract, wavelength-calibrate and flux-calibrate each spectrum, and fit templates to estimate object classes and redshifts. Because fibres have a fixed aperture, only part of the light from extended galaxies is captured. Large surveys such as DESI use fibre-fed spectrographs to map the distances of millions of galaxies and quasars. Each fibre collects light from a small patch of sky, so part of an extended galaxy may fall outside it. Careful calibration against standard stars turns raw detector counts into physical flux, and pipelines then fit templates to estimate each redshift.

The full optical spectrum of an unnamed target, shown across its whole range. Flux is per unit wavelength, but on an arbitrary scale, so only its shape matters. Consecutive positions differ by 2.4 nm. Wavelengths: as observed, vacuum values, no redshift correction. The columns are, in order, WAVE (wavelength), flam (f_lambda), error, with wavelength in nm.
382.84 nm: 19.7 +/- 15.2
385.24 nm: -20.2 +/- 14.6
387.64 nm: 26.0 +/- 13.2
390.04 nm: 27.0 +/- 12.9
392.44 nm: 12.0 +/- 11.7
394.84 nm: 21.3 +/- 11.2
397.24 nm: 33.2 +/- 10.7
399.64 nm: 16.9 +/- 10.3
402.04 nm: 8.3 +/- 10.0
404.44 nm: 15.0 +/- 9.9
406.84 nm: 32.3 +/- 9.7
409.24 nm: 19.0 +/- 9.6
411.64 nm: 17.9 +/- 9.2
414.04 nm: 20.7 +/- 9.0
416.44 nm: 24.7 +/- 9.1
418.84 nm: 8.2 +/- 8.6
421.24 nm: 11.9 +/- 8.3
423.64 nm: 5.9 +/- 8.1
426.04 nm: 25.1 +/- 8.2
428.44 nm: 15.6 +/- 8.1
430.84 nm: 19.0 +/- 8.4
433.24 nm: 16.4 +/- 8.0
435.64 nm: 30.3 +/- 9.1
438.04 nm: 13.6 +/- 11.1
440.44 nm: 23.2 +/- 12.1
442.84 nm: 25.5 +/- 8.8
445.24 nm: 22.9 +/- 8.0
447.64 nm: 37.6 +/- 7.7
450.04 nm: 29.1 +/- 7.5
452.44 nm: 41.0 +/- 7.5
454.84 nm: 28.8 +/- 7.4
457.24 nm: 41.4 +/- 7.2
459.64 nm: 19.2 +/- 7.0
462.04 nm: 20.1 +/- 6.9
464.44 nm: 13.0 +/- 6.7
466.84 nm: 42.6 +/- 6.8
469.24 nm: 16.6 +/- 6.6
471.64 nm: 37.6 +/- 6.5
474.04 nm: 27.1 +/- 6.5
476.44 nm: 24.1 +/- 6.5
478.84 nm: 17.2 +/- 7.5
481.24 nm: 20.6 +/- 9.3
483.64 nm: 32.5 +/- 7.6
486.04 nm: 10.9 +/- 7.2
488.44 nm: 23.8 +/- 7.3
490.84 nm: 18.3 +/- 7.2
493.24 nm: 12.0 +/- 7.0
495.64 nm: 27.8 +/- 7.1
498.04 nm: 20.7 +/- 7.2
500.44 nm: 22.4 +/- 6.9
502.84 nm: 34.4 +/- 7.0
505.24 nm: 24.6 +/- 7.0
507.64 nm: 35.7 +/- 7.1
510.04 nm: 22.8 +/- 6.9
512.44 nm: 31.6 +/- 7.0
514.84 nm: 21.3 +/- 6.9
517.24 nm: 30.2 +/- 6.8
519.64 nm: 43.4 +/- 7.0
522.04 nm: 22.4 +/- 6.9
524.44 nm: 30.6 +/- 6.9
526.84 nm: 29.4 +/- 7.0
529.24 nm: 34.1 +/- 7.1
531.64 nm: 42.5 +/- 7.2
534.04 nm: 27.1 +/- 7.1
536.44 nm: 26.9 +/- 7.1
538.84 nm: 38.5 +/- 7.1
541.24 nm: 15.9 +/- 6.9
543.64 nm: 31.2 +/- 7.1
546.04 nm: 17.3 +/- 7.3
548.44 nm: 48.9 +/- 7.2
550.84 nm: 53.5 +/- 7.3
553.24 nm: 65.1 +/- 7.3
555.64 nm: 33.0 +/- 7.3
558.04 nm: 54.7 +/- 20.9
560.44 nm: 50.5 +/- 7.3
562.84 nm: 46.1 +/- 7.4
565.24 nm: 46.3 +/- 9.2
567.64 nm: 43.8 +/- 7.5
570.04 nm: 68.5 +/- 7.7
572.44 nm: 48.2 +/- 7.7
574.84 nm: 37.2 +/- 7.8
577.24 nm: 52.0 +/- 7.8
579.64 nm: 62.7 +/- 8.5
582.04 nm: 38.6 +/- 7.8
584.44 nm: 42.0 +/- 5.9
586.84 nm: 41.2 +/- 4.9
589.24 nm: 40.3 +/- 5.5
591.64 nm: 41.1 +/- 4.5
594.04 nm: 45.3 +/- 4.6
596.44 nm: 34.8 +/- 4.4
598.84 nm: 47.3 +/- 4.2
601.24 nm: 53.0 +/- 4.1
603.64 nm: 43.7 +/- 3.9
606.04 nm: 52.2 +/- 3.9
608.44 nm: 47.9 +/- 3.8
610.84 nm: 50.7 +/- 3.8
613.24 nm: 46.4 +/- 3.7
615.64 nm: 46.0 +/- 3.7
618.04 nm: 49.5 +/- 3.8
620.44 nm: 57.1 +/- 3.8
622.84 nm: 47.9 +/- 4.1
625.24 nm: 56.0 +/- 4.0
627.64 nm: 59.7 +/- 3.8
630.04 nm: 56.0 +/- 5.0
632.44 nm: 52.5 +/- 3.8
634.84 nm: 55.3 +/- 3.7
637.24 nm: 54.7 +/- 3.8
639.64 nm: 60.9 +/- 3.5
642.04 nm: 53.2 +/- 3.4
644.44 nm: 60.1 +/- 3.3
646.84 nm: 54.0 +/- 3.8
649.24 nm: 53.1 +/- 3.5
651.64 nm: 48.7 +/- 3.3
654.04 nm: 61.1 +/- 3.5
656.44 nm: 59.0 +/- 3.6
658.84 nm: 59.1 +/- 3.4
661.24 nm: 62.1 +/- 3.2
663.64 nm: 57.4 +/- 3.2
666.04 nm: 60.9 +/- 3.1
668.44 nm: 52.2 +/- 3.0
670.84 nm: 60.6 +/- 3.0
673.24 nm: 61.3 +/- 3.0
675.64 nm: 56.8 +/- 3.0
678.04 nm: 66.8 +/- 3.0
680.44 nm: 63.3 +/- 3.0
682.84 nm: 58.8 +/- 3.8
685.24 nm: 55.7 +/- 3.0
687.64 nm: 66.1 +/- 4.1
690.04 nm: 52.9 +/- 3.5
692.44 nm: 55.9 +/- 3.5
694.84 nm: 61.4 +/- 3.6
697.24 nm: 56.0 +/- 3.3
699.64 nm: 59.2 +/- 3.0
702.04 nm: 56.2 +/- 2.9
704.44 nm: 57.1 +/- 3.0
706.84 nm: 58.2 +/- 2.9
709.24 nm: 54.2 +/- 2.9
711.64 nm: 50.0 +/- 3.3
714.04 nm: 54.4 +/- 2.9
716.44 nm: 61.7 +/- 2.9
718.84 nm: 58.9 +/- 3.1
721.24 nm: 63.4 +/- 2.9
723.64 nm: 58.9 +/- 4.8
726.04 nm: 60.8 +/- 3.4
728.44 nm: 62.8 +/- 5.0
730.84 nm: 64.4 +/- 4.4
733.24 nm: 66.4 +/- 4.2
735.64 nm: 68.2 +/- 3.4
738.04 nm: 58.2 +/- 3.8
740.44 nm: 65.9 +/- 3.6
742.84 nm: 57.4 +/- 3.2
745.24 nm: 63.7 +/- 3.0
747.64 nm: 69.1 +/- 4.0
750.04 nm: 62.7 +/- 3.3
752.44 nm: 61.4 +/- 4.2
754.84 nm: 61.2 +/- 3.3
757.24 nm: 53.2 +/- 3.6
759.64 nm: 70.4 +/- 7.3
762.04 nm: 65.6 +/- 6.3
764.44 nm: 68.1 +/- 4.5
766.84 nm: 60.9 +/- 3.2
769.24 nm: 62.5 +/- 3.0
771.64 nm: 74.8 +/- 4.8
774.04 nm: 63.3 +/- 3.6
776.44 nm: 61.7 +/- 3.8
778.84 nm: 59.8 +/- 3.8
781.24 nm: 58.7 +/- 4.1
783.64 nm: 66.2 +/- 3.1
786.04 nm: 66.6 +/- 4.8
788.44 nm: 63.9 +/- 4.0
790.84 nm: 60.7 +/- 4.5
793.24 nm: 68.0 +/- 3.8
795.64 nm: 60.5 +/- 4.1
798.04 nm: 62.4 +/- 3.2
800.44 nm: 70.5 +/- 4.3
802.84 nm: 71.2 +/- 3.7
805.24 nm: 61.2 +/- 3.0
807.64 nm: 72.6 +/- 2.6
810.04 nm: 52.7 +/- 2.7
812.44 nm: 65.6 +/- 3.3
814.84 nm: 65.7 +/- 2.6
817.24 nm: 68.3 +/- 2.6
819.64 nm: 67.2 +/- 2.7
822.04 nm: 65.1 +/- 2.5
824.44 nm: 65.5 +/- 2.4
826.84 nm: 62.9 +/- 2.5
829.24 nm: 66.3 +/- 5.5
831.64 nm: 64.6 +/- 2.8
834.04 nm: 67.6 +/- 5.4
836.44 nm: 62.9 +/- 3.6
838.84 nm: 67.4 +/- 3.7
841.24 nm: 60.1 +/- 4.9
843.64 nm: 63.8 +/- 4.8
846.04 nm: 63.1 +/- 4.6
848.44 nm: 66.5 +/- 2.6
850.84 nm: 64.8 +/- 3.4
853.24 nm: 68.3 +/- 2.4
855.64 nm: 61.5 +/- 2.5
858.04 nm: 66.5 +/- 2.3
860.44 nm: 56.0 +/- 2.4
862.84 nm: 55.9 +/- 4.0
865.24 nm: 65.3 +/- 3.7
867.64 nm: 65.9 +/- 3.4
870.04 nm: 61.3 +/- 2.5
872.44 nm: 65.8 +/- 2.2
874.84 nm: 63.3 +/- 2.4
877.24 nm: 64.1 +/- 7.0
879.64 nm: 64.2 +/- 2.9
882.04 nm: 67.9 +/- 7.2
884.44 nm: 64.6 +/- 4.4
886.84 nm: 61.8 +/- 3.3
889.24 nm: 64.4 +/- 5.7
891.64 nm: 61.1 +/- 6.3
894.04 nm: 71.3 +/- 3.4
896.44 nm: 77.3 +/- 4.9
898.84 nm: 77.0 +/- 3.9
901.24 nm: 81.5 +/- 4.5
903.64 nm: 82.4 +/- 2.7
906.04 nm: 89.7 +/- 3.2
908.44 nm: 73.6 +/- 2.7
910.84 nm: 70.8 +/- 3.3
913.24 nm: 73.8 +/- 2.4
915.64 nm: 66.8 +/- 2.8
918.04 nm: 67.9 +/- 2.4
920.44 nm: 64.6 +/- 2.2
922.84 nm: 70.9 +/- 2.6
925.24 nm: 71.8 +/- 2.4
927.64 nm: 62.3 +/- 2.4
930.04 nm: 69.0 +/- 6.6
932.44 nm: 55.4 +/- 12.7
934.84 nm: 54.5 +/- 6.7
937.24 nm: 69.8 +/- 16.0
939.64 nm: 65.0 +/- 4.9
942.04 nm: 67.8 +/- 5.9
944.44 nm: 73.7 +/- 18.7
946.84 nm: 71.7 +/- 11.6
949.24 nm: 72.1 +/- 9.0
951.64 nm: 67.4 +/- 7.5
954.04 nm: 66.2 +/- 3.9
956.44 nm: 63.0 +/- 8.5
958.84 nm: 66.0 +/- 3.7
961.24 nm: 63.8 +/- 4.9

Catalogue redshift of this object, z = 0.375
